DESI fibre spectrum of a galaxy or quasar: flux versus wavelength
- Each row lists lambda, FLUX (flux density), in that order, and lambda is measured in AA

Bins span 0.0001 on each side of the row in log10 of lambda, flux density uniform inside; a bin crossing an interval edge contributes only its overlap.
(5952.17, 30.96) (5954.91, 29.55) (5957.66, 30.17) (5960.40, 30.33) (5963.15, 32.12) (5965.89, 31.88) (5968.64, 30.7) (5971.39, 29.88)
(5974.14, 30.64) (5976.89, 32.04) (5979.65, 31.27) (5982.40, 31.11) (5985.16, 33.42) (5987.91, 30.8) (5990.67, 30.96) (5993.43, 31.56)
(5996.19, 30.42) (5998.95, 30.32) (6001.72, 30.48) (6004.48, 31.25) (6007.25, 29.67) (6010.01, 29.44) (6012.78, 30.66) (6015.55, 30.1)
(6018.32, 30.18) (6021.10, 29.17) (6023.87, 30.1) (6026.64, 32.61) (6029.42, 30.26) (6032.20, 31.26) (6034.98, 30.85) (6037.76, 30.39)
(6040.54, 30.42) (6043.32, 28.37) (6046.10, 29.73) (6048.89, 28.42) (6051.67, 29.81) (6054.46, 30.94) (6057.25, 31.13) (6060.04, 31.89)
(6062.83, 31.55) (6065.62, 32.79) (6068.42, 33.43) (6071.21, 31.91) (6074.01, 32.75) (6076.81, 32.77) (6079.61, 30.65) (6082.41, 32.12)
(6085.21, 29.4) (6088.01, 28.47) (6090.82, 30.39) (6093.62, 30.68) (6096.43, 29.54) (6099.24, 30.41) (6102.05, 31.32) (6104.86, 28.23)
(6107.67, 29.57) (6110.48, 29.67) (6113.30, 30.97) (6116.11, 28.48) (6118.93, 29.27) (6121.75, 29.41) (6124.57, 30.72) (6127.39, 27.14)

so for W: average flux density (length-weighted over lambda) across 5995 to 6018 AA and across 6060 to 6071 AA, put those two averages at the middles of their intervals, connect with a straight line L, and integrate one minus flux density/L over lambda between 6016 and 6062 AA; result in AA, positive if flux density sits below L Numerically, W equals 1.6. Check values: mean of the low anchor 30.3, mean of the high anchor 32.4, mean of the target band 30.4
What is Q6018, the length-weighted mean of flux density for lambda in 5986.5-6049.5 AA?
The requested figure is 30.3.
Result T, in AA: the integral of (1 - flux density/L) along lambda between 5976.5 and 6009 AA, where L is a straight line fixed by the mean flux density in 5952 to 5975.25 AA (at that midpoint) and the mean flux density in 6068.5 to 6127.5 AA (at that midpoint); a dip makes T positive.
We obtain -0.5 AA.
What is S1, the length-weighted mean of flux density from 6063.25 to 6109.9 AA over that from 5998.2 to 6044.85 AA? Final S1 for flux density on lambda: 1.0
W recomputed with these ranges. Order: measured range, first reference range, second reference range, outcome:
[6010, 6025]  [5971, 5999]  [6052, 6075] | 0.73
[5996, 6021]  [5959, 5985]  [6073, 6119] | 0.59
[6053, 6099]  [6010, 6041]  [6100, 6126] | -1.81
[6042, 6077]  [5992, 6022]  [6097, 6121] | -1.33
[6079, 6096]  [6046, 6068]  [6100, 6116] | 0.04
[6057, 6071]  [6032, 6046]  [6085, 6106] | -1.03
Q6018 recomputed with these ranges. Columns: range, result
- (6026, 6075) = 31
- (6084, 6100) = 29.8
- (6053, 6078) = 32.1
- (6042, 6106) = 30.7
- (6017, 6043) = 30.5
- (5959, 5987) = 31.3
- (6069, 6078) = 32.6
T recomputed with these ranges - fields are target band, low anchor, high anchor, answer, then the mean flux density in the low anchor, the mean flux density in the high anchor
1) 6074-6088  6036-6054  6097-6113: -0.6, 29.6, 29.9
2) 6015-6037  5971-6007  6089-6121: 0.1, 31.1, 29.8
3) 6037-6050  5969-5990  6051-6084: 0.9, 31.3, 31.8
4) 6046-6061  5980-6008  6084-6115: 0.0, 31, 29.9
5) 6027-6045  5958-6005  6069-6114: 0.3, 31.1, 30.6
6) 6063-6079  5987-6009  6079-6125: -1.3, 30.7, 29.9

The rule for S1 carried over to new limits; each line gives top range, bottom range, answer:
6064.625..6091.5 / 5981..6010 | 1.02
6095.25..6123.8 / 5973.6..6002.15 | 0.95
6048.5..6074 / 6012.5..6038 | 1.03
